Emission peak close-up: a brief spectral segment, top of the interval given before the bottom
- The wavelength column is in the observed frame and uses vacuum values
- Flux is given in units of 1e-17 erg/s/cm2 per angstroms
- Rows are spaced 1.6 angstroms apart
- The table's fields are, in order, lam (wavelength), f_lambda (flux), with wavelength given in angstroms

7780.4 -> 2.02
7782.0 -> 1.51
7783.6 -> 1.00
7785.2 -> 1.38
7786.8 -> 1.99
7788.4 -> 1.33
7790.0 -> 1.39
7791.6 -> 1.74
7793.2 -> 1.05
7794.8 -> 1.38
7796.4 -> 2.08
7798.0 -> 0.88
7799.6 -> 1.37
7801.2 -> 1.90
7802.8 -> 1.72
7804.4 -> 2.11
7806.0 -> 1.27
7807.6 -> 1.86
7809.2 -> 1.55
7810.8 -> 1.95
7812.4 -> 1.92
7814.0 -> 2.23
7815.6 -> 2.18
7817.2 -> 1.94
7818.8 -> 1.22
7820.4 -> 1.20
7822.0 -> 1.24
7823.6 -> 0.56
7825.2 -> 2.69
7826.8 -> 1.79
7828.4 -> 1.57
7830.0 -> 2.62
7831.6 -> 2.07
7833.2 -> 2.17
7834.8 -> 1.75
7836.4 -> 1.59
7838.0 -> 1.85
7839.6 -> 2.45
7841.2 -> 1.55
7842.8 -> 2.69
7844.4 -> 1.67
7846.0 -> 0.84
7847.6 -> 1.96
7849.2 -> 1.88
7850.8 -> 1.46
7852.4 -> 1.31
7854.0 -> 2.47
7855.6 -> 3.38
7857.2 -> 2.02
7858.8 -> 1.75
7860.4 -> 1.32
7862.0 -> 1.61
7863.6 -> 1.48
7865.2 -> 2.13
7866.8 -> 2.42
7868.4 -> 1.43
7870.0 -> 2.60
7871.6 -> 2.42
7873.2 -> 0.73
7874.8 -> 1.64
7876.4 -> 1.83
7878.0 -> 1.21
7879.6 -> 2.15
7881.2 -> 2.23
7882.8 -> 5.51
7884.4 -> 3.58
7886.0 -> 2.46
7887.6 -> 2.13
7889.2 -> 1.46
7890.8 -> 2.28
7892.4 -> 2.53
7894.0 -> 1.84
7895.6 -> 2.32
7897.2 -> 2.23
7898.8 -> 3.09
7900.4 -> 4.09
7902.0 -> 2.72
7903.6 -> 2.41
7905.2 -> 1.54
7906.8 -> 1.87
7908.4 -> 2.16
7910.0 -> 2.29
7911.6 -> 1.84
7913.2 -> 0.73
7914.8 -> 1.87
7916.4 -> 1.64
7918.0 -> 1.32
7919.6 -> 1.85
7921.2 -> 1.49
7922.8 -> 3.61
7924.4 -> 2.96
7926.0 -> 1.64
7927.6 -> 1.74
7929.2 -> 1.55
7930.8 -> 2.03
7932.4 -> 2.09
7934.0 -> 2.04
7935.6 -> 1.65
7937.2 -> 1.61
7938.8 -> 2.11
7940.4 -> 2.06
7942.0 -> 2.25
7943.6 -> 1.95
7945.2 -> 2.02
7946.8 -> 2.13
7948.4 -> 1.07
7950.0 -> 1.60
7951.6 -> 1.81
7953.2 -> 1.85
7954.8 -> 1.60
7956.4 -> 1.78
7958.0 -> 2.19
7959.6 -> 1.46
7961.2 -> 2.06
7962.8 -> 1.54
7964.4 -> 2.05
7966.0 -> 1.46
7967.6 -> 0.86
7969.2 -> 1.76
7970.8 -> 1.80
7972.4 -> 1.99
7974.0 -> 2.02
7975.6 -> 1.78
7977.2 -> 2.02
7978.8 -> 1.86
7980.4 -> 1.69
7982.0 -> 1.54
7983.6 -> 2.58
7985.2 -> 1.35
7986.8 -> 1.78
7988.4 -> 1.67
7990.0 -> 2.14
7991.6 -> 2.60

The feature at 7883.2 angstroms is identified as [S II] 6716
